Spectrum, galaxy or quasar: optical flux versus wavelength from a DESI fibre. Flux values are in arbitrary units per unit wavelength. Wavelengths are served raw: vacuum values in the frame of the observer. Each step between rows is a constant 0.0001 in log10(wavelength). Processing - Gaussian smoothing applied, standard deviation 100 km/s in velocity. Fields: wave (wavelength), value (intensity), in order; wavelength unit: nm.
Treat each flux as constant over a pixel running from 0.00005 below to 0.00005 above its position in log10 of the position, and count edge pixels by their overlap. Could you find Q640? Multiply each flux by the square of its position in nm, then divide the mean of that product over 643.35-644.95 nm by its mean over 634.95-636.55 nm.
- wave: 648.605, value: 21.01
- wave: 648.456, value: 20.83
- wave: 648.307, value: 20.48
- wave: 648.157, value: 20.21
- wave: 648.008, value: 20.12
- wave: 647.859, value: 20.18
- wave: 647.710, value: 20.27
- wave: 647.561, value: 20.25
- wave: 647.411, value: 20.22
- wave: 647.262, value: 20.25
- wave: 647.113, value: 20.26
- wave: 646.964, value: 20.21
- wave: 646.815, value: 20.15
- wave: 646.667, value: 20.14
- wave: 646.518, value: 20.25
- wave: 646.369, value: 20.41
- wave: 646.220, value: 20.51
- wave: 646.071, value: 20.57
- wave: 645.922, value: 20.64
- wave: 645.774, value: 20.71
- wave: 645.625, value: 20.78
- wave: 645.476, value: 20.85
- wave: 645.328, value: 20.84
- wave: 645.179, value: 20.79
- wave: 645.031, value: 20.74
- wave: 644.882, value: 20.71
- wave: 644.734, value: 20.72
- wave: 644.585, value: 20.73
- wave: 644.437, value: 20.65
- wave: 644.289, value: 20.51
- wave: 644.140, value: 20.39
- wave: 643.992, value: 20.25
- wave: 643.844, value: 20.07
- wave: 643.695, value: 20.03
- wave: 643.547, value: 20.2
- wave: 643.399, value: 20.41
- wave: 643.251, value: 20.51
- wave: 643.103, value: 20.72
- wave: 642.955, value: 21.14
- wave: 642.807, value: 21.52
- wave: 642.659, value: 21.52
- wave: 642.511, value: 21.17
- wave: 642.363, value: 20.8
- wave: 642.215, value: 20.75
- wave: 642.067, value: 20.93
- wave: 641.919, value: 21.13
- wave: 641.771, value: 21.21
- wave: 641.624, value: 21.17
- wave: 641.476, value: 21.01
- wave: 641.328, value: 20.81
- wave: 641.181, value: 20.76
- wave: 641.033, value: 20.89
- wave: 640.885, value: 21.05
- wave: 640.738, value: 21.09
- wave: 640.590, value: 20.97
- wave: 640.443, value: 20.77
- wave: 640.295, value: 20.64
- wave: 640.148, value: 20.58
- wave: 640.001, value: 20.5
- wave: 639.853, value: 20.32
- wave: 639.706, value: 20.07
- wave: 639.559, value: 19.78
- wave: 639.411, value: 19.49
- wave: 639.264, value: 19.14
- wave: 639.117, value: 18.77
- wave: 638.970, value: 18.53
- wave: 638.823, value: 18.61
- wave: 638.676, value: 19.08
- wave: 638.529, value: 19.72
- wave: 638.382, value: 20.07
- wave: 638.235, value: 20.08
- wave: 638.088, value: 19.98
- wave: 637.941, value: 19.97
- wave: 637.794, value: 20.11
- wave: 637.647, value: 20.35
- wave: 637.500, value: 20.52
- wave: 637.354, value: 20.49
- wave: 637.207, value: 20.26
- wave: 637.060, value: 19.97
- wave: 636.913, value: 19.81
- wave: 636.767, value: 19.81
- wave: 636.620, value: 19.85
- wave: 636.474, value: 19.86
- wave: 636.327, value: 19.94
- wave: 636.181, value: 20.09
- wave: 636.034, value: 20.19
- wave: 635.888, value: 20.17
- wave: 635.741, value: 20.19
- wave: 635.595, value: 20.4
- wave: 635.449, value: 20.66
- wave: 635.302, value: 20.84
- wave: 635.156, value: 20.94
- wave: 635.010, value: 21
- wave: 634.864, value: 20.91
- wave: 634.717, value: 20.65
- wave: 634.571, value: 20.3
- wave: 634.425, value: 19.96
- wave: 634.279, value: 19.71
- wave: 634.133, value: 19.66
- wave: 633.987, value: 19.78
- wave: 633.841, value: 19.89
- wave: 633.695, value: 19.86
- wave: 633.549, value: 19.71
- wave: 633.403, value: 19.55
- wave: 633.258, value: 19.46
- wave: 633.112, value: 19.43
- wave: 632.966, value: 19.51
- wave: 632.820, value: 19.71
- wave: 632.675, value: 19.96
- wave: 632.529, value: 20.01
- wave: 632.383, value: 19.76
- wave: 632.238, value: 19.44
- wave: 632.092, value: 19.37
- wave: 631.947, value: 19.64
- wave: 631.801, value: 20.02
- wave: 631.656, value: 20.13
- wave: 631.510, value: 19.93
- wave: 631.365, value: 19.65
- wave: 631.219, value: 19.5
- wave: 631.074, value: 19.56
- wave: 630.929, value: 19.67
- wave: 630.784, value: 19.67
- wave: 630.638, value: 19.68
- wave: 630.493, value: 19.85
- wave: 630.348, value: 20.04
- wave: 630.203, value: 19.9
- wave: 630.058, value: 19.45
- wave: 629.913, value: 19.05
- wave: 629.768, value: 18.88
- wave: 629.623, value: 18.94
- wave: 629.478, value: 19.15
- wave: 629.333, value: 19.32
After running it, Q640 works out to 1.0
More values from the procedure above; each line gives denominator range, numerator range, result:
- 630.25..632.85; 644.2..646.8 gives 1.09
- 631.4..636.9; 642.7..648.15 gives 1.06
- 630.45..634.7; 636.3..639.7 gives 1.02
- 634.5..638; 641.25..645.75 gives 1.05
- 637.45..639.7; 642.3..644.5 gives 1.07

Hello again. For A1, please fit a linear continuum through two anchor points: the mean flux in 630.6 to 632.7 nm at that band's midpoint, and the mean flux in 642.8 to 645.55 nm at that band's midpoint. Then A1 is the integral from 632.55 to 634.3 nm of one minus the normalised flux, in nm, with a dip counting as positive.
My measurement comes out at 0.01 nm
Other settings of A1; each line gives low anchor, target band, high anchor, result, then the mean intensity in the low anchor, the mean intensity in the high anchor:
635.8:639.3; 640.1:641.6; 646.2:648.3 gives -0.07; 19.8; 20.2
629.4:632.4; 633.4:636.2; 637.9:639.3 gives -0.11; 19.6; 19.4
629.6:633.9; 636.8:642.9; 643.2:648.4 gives -0.08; 19.6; 20.4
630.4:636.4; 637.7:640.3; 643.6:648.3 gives 0.06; 20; 20.4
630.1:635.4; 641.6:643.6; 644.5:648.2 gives -0.06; 19.9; 20.5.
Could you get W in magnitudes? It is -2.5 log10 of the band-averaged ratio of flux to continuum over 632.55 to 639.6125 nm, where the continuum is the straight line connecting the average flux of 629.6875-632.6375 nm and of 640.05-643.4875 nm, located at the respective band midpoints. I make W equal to 0.02 mag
